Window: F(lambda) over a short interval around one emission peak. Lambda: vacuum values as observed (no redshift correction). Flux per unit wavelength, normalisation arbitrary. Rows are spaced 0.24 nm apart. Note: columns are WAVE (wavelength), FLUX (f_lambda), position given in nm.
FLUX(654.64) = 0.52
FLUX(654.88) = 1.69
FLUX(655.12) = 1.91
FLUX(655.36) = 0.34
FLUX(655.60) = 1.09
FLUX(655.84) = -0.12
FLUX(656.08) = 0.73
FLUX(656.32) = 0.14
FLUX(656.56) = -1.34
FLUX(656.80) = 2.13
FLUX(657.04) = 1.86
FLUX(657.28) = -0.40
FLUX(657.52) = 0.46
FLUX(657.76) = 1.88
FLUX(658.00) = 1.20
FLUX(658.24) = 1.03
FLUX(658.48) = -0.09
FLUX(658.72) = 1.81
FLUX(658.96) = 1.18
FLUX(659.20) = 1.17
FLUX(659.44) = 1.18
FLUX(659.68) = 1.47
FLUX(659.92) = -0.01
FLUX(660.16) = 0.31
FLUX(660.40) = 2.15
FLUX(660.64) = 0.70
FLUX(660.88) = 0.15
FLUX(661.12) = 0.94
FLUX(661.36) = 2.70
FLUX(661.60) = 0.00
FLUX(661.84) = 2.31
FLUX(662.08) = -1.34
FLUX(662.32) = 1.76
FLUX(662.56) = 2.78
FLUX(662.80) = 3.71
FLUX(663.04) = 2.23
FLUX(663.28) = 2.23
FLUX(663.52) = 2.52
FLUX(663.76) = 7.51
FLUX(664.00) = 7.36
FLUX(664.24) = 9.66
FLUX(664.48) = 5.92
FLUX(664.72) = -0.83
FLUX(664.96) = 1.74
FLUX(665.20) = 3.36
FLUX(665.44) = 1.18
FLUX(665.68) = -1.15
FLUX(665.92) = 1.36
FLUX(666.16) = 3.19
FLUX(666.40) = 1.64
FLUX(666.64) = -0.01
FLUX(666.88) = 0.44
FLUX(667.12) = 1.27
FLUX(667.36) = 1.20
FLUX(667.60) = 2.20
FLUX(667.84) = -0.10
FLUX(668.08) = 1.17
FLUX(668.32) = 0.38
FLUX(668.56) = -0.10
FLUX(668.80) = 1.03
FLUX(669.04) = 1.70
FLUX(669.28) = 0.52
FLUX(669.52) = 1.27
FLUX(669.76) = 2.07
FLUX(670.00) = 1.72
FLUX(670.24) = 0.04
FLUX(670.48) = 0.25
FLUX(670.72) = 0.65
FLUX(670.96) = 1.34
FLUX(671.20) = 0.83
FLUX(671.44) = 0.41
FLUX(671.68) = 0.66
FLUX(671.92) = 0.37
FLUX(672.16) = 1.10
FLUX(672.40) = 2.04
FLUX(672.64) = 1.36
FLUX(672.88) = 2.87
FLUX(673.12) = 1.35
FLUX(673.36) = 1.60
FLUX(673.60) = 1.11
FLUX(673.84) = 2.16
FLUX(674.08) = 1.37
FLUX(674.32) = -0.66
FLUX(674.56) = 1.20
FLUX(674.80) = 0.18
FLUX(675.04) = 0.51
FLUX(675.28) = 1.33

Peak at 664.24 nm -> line [O II]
